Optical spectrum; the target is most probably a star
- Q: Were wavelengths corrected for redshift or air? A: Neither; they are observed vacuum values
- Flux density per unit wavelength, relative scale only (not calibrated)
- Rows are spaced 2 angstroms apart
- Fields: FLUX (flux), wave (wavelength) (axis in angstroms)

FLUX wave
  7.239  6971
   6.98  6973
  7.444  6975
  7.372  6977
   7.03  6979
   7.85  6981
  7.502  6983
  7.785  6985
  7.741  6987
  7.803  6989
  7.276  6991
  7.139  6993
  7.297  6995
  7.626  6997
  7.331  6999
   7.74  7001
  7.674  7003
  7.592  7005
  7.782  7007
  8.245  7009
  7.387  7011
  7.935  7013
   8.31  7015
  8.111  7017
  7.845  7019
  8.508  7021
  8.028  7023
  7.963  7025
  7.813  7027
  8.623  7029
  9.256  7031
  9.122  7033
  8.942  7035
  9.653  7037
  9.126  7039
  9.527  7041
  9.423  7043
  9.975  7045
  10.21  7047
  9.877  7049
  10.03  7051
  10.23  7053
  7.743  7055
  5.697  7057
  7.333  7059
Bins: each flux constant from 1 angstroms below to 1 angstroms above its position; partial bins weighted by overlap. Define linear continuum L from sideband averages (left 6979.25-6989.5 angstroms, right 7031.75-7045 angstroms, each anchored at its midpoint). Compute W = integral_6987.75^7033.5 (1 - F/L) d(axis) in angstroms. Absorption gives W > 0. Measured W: 3.1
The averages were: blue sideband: 7.68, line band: 7.92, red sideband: 9.35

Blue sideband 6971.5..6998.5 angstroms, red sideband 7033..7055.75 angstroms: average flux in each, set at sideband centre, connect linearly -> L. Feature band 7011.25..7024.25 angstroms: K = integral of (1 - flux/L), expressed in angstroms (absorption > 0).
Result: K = 0.8 angstroms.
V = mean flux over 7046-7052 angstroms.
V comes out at 10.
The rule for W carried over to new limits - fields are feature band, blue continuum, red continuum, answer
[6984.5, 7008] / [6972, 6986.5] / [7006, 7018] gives 0.4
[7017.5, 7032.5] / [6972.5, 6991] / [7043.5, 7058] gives 0.4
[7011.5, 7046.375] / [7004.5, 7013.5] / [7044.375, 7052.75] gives 0.9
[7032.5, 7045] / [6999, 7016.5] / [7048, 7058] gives -1.4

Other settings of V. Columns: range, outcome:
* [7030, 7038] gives 9.24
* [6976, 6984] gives 7.44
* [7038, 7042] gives 9.33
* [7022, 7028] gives 7.93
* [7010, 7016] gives 7.88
